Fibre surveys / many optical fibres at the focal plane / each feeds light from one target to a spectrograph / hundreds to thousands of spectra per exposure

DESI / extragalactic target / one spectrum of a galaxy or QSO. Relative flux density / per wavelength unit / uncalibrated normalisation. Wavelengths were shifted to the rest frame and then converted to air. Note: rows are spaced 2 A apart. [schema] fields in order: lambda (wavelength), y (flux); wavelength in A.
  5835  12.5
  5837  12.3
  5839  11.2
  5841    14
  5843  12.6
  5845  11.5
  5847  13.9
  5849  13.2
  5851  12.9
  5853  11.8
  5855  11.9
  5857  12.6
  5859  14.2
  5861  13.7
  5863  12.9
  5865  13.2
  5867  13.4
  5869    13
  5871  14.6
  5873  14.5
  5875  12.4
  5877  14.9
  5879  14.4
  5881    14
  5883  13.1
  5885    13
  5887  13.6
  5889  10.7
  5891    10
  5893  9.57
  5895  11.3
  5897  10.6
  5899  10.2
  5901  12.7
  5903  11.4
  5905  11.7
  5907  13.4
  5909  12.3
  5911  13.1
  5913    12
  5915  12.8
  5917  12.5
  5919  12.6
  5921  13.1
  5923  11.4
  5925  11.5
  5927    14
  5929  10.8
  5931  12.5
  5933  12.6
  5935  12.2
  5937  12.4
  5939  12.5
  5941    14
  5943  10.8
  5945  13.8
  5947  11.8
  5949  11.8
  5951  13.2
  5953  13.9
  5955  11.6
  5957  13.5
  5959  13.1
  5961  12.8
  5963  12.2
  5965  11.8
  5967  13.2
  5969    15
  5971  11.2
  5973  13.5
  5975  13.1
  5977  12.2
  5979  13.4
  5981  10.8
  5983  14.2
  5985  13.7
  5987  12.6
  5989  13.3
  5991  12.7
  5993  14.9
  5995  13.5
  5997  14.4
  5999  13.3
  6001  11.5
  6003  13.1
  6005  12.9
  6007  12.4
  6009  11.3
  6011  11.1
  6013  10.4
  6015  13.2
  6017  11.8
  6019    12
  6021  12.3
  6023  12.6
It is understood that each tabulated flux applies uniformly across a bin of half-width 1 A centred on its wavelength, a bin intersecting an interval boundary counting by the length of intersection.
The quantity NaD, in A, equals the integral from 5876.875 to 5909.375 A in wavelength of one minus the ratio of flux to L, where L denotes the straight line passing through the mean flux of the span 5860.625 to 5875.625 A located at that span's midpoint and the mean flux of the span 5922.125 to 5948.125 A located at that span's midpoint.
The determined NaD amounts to 2.4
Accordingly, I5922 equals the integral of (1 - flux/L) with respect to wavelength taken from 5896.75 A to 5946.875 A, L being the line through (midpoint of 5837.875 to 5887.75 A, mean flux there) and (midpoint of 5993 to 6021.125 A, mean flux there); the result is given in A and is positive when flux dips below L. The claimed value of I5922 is 2.4 A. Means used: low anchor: 13.2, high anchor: 12.5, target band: 12.3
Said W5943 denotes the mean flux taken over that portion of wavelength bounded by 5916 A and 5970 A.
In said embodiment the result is 12.6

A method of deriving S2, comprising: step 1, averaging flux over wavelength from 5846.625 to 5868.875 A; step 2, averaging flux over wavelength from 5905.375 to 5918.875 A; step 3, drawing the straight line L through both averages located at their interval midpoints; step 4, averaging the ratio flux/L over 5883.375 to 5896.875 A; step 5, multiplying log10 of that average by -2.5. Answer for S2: 0.13 mag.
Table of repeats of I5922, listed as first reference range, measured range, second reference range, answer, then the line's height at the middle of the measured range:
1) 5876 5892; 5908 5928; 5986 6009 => 0.7 A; 13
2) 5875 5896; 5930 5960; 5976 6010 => 0.2 A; 12.7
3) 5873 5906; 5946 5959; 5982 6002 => 0.3 A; 12.9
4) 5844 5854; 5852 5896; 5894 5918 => -1.7 A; 12.4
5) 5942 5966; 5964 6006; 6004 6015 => -3.4 A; 12.1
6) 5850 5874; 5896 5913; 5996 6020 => 1.3 A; 13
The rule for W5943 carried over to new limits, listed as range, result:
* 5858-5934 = 12.6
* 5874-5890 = 13.3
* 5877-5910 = 12.1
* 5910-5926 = 12.4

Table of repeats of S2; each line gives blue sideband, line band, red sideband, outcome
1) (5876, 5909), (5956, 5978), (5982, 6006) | 0.013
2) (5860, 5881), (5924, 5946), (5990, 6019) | 0.060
